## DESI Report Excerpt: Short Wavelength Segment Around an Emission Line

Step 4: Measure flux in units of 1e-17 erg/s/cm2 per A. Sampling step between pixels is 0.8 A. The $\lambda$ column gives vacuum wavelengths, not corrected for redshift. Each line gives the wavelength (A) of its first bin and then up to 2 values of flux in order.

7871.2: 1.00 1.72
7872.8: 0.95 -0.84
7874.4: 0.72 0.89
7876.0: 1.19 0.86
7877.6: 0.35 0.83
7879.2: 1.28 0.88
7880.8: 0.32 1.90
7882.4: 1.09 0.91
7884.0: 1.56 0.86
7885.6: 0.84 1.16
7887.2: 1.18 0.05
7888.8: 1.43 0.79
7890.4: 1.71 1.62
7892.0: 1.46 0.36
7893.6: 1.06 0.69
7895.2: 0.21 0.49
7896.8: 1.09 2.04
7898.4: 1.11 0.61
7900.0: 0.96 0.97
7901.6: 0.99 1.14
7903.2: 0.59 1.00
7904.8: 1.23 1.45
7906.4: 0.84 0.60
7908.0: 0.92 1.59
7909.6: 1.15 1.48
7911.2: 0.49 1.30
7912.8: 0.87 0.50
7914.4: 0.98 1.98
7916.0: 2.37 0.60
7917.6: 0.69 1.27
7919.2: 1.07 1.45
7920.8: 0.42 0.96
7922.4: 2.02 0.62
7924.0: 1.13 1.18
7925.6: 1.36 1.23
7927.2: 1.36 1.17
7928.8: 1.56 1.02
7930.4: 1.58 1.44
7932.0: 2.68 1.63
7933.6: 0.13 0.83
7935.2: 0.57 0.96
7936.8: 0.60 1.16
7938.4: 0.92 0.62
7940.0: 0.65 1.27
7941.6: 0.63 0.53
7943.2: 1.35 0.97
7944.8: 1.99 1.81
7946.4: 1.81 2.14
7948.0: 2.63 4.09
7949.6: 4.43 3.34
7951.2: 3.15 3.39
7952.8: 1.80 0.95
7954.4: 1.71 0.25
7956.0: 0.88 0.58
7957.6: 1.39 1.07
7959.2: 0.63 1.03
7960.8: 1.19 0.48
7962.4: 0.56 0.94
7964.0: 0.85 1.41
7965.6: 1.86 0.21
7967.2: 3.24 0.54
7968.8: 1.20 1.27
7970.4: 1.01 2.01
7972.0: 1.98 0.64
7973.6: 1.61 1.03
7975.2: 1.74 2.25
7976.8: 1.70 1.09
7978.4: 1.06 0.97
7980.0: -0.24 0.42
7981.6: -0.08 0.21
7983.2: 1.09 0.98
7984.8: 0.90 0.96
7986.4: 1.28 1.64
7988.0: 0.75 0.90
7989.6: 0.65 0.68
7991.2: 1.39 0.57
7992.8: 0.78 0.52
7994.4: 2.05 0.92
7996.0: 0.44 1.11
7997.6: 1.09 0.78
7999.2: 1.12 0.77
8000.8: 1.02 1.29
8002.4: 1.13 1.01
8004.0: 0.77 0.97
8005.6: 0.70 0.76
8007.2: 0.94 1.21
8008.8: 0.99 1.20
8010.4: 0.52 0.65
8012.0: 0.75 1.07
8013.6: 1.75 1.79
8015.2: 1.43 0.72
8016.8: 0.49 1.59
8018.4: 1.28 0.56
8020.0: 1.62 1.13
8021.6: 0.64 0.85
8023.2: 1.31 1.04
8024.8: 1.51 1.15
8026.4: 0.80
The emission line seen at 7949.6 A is H-alpha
